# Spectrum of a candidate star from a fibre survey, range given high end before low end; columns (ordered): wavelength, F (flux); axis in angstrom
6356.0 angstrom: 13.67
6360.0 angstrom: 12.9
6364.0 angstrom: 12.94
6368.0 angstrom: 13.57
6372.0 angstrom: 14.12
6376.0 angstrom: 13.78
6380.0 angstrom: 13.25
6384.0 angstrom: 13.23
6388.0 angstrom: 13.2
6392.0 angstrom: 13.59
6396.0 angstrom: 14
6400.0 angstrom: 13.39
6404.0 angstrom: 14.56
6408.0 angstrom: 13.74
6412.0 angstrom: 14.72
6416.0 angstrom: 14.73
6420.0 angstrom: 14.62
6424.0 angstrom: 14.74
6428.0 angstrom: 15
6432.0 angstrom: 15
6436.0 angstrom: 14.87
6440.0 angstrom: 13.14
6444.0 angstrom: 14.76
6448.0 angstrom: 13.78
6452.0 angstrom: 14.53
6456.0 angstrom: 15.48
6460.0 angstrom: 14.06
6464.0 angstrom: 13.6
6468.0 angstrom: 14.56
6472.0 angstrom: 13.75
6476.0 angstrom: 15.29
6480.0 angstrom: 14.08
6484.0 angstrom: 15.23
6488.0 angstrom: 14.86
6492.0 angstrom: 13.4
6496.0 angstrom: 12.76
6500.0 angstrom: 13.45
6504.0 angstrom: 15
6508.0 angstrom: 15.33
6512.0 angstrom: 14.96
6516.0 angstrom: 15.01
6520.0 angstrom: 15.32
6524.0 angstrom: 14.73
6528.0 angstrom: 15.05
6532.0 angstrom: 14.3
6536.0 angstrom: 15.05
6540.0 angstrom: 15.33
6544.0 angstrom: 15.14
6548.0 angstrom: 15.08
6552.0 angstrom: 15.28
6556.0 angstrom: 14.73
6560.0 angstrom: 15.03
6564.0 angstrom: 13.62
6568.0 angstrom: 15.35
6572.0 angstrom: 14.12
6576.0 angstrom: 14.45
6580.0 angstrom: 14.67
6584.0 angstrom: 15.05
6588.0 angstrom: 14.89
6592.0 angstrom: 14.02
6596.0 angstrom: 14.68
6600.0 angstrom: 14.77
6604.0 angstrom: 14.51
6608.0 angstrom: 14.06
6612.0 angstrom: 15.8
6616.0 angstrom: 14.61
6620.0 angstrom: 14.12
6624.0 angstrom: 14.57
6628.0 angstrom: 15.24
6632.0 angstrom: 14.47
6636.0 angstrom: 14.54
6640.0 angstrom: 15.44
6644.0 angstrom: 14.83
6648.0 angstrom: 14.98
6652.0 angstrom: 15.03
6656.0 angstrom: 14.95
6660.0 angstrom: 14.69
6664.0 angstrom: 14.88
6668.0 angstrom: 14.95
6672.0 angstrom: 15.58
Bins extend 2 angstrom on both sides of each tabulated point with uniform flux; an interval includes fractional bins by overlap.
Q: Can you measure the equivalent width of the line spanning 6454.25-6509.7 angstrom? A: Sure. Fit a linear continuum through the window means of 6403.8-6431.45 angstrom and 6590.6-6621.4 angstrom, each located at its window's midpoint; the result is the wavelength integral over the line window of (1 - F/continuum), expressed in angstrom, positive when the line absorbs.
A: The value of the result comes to 1.0 angstrom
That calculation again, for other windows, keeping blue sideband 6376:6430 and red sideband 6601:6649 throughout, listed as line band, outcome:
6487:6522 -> -0.2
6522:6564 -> -1.2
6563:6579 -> 0.1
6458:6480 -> 0.0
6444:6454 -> -0.1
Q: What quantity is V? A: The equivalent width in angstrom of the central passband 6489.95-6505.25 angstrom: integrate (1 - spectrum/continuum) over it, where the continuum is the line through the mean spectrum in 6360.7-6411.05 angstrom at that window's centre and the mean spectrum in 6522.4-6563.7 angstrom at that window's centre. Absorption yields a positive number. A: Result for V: 1.0 angstrom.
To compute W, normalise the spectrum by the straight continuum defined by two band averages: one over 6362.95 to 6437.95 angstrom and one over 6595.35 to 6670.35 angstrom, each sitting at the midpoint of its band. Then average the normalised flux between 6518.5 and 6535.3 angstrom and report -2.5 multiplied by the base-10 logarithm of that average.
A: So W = -0.03 mag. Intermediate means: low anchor 14.1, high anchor 14.8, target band 14.9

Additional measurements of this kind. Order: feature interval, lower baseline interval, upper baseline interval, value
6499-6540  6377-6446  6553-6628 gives -0.032 mag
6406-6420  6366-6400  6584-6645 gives -0.054 mag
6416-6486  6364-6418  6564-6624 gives -0.035 mag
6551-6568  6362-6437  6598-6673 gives -0.010 mag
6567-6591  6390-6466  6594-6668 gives -0.002 mag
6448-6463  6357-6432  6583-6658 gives -0.026 mag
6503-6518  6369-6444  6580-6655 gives -0.048 mag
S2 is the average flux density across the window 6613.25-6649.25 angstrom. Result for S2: 14.8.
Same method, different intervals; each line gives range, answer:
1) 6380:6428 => 14.1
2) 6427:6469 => 14.4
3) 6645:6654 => 15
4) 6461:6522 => 14.4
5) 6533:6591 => 14.8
